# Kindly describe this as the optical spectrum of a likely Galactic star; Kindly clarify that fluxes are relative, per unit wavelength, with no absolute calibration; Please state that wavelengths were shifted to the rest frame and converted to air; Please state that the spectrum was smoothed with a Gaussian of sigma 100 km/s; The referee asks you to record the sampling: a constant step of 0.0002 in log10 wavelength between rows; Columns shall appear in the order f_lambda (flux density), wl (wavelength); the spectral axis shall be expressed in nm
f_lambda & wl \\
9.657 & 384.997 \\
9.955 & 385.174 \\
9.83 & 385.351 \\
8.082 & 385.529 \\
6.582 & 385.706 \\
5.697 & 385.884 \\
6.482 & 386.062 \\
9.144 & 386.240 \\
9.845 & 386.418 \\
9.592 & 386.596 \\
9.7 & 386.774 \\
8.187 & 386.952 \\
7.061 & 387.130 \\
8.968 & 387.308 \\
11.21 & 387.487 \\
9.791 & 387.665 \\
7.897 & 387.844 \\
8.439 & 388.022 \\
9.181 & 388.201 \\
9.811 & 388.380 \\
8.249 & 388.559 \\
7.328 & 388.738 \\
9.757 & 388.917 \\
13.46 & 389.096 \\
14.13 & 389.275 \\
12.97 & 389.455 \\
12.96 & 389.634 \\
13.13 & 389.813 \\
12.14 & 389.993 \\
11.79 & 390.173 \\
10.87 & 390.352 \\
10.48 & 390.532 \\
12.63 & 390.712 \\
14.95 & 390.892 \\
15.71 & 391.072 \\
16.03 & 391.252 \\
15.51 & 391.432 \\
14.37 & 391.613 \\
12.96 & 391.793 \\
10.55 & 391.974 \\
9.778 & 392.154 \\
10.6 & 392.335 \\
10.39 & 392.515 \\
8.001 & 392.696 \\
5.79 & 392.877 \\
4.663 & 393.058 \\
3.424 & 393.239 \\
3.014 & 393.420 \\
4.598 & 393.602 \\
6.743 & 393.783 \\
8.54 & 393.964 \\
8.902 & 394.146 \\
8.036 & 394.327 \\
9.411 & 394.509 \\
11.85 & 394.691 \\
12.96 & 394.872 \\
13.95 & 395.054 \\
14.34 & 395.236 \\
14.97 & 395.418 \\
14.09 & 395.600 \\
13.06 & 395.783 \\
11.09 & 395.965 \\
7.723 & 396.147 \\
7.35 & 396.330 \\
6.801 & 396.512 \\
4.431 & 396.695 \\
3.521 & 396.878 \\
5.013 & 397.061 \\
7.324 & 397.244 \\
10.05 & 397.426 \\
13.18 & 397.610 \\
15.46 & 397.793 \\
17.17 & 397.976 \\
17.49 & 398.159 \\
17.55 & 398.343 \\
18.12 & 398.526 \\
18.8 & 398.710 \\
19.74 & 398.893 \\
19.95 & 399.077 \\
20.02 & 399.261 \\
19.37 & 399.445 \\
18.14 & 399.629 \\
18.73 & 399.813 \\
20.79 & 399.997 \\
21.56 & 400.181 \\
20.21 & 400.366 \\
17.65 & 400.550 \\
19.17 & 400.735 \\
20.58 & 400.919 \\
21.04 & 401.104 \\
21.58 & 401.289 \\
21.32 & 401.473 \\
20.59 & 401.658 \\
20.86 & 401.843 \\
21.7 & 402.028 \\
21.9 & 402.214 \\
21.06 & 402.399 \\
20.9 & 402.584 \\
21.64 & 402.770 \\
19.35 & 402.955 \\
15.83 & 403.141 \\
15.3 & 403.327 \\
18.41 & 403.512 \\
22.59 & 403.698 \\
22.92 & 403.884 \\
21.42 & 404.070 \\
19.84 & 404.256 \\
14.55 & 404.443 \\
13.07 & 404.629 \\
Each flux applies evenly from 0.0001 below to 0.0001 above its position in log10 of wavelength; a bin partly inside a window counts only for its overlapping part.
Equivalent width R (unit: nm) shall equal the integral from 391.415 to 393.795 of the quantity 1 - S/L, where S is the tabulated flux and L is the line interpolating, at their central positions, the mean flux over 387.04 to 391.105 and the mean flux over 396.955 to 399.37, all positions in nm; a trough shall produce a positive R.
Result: 0.77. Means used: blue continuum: 10.9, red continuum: 15.3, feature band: 8.44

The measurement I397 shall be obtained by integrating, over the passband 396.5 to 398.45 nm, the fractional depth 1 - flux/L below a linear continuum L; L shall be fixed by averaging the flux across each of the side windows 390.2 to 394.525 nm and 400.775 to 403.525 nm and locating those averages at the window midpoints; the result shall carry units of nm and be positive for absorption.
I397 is 0.57 nm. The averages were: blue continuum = 9.86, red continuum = 20.2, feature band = 11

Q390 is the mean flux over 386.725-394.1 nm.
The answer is 10.1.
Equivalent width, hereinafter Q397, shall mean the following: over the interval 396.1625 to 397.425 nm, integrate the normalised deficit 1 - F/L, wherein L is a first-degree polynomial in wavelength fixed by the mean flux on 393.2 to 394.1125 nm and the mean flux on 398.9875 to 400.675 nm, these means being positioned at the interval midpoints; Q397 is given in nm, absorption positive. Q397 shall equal 0.647 nm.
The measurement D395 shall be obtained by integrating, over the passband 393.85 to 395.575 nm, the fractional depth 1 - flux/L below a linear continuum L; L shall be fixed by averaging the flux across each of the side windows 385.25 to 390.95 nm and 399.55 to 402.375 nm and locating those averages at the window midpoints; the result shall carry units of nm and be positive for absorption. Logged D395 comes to 0.44 nm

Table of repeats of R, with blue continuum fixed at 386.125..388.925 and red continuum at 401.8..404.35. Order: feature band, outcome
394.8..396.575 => 0.37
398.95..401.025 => -0.19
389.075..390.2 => -0.27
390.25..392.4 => -0.22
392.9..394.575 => 0.90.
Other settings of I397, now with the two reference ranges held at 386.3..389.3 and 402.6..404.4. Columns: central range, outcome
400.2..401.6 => -0.19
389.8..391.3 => -0.23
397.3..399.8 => -0.12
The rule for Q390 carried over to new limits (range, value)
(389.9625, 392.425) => 12.8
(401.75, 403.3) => 20.2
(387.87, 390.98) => 11.2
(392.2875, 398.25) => 9.51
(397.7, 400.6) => 18.8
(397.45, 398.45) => 15.8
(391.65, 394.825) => 8.25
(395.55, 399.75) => 13.3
